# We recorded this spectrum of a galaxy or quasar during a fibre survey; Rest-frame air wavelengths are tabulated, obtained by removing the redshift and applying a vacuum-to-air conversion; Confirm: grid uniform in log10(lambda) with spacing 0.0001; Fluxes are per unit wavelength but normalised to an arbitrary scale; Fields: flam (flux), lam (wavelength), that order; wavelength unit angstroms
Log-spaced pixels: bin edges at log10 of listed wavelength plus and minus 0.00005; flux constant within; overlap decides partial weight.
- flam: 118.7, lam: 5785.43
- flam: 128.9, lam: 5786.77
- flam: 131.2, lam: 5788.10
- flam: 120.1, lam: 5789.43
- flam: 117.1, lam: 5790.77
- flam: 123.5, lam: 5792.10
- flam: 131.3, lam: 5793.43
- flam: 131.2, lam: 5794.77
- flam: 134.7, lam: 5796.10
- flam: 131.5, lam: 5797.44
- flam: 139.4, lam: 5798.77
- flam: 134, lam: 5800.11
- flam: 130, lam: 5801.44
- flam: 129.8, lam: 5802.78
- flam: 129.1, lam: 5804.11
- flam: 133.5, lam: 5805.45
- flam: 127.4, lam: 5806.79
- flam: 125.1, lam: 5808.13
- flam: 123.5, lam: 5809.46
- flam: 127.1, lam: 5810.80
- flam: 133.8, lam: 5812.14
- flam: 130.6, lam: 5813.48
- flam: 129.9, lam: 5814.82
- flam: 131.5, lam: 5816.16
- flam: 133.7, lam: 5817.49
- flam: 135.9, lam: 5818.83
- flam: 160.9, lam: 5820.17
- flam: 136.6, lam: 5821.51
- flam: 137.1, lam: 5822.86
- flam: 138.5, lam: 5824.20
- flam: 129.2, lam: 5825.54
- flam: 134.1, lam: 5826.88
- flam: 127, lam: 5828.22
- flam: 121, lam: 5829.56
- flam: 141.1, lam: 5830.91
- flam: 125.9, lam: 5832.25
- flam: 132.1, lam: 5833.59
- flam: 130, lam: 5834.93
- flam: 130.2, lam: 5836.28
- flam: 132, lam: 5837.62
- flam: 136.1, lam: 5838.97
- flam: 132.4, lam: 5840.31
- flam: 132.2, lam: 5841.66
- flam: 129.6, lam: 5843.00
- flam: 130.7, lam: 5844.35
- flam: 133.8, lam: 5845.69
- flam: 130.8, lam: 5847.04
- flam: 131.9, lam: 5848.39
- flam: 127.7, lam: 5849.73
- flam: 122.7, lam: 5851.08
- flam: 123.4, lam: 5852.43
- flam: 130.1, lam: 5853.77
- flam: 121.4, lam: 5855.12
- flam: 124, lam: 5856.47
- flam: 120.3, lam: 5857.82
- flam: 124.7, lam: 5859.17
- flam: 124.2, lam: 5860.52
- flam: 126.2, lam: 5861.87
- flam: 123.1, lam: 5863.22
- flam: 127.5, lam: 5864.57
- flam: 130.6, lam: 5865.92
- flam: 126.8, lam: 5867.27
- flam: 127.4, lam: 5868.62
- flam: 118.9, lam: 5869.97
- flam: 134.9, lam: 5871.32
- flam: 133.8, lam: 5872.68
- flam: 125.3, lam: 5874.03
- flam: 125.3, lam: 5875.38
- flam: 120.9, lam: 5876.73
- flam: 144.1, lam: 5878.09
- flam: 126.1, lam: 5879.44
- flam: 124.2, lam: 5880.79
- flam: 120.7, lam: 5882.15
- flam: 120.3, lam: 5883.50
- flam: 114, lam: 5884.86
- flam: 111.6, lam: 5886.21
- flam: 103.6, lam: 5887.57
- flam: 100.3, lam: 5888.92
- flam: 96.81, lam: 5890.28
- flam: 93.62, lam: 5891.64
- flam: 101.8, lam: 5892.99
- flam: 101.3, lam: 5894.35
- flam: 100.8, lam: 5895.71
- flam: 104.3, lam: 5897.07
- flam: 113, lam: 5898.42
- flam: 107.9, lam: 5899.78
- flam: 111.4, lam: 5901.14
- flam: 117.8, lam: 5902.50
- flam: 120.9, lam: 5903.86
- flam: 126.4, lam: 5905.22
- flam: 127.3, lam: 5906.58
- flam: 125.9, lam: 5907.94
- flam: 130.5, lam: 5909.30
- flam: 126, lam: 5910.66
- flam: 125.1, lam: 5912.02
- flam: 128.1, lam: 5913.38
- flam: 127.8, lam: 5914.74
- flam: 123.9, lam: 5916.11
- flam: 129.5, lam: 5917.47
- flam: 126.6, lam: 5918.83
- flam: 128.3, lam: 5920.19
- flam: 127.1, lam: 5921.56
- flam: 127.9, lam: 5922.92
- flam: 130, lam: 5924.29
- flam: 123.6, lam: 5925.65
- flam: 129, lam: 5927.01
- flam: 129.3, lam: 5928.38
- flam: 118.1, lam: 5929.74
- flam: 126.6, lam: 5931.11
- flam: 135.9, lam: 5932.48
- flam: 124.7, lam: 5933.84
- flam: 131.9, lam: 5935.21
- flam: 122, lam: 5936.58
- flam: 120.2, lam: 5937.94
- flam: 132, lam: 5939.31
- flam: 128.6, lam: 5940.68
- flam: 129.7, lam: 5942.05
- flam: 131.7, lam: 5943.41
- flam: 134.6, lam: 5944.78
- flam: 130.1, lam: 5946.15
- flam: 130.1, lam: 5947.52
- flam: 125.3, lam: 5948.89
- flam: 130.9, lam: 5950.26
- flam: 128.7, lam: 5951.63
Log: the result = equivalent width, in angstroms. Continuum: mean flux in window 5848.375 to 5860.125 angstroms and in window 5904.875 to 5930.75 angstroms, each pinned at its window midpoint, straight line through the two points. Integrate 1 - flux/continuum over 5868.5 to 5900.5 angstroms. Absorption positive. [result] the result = 2.7 angstroms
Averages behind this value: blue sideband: 125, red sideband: 127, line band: 115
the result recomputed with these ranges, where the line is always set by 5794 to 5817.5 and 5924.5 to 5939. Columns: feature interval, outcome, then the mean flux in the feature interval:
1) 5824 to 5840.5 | -0.18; 131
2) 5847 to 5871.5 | 0.59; 126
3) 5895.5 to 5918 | 1.16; 121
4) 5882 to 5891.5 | 1.48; 108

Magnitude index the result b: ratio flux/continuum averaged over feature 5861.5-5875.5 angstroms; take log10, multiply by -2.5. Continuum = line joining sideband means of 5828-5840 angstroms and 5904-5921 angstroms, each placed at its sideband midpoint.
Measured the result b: 0.01 mag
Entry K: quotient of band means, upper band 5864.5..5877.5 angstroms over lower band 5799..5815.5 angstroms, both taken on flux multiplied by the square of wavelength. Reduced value 1.00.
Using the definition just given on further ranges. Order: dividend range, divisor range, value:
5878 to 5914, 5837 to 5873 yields 0.91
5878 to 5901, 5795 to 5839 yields 0.85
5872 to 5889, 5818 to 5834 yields 0.92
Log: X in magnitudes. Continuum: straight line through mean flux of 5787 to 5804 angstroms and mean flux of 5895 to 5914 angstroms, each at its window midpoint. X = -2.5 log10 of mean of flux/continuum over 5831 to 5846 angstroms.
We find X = -0.05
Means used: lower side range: 130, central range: 132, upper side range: 119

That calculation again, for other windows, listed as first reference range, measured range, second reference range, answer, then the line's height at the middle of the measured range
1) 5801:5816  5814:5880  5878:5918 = -0.055 mag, 124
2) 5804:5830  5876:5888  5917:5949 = 0.078 mag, 130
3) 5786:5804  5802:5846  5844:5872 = -0.034 mag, 128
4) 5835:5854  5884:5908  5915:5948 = 0.176 mag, 129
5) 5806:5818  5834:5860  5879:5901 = -0.075 mag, 120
